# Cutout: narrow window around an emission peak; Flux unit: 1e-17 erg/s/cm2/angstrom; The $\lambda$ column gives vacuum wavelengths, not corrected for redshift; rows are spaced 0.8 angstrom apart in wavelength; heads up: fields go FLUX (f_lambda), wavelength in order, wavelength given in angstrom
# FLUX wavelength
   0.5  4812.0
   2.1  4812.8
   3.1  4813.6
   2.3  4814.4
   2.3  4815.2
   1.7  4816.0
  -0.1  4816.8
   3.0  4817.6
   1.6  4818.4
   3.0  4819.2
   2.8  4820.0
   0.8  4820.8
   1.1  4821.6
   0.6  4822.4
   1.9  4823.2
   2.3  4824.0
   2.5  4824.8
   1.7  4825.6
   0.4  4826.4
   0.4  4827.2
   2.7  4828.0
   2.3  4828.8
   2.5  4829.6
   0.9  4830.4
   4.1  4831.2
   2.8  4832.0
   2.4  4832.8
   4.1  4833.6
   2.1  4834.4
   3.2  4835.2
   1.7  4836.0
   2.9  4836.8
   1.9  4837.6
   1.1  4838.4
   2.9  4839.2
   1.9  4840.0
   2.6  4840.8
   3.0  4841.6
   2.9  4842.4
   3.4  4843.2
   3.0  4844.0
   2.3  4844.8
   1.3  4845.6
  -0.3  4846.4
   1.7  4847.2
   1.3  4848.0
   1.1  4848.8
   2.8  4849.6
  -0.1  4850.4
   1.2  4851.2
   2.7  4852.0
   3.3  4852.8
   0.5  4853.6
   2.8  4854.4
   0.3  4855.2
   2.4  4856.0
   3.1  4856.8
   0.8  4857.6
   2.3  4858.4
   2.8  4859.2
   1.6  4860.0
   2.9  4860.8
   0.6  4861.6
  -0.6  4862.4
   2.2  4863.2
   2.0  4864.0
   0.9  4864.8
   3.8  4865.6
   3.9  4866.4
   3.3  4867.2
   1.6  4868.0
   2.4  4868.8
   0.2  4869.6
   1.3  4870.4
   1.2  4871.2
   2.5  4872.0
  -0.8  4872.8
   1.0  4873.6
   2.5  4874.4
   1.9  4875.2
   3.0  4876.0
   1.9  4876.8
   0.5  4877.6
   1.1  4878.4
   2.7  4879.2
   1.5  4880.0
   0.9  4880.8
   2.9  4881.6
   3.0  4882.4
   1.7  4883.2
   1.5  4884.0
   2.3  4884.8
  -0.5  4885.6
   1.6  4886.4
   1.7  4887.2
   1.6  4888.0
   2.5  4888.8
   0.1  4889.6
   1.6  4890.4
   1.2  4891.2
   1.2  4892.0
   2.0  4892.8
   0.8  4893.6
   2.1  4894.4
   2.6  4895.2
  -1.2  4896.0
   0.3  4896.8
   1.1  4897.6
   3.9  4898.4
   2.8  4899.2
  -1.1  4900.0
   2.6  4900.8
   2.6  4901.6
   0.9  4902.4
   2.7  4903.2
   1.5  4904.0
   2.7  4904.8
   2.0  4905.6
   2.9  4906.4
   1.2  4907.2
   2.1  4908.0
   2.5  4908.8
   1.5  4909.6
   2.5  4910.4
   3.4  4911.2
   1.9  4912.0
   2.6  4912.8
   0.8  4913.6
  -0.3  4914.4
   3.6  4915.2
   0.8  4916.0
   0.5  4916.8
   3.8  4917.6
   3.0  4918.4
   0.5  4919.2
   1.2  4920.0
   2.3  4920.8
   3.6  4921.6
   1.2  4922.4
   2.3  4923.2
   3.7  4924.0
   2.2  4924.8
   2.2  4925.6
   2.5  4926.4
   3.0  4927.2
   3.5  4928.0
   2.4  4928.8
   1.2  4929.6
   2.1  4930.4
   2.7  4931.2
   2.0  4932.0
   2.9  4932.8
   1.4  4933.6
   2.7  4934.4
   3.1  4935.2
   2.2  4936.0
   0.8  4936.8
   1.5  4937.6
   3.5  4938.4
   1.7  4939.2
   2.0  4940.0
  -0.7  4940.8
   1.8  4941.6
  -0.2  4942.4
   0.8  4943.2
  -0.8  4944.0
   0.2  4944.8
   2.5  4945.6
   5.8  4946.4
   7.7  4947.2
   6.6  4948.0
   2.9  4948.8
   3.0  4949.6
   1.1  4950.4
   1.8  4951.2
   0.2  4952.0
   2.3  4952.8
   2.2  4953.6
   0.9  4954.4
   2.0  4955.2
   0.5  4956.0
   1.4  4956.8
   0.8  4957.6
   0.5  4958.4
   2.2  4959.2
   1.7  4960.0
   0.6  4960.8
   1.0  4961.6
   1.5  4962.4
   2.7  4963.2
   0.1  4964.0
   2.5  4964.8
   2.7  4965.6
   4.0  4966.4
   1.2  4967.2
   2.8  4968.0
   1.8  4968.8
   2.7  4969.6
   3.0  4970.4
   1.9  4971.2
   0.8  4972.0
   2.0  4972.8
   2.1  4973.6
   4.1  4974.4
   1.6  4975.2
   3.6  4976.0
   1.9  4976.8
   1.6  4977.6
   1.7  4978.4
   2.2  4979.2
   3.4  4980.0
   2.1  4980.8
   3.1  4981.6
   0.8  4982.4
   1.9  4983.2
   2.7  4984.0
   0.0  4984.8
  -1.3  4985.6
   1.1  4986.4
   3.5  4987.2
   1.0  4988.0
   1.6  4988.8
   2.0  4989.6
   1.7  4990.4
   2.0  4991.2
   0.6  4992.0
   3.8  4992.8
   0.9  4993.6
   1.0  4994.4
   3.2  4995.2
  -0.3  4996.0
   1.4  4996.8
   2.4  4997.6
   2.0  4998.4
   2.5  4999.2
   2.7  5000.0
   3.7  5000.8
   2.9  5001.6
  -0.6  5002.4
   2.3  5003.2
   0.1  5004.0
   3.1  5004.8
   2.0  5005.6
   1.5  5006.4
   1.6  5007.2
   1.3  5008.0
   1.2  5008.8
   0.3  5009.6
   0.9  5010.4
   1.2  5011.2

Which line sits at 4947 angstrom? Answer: H-gamma 4340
